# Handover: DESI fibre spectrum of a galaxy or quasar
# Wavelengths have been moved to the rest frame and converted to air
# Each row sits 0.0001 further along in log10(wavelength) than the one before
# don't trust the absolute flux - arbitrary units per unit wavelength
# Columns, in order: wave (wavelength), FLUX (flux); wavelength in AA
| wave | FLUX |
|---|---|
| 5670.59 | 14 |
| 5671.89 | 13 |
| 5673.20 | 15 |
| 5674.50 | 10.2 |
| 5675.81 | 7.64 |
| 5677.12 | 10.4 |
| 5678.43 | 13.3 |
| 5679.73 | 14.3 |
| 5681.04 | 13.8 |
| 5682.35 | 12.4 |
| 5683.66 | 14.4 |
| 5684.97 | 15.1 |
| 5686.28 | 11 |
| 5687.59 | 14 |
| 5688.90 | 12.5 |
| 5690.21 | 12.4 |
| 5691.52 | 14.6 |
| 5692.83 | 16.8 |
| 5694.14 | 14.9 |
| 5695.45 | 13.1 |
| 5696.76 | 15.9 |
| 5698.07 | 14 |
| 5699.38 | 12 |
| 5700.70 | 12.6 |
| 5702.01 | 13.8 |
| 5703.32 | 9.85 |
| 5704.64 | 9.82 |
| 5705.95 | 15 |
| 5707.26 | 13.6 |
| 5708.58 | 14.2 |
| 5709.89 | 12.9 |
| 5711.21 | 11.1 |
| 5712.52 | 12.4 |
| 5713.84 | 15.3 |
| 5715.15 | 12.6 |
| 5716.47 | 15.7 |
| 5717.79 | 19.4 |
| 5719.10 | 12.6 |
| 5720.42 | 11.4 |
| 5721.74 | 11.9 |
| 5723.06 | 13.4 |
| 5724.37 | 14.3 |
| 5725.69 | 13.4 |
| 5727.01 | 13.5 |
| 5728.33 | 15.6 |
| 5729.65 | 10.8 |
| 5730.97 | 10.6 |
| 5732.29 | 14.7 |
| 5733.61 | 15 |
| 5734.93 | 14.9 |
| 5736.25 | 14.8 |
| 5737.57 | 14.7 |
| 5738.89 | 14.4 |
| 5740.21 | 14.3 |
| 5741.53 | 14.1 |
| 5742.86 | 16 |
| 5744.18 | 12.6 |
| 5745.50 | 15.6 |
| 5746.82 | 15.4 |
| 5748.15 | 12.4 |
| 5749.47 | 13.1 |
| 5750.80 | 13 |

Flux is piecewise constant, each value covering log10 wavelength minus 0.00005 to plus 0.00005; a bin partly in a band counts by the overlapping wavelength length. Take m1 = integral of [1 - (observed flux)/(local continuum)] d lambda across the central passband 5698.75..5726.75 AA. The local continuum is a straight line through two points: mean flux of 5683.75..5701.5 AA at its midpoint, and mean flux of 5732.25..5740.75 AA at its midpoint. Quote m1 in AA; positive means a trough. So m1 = 1.97 AA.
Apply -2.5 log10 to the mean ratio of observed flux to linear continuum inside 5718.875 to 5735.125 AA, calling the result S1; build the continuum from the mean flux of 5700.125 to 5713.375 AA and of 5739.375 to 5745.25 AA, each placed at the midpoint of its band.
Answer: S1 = 0.03 mag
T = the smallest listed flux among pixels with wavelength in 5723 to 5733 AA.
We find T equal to 10.6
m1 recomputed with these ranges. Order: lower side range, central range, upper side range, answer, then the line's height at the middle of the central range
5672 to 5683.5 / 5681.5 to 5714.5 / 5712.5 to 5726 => -0.73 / 13.1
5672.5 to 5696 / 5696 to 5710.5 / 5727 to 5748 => 0.45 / 13.5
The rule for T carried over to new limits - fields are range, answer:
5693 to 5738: 9.82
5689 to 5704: 9.85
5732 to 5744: 14.1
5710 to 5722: 11.1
